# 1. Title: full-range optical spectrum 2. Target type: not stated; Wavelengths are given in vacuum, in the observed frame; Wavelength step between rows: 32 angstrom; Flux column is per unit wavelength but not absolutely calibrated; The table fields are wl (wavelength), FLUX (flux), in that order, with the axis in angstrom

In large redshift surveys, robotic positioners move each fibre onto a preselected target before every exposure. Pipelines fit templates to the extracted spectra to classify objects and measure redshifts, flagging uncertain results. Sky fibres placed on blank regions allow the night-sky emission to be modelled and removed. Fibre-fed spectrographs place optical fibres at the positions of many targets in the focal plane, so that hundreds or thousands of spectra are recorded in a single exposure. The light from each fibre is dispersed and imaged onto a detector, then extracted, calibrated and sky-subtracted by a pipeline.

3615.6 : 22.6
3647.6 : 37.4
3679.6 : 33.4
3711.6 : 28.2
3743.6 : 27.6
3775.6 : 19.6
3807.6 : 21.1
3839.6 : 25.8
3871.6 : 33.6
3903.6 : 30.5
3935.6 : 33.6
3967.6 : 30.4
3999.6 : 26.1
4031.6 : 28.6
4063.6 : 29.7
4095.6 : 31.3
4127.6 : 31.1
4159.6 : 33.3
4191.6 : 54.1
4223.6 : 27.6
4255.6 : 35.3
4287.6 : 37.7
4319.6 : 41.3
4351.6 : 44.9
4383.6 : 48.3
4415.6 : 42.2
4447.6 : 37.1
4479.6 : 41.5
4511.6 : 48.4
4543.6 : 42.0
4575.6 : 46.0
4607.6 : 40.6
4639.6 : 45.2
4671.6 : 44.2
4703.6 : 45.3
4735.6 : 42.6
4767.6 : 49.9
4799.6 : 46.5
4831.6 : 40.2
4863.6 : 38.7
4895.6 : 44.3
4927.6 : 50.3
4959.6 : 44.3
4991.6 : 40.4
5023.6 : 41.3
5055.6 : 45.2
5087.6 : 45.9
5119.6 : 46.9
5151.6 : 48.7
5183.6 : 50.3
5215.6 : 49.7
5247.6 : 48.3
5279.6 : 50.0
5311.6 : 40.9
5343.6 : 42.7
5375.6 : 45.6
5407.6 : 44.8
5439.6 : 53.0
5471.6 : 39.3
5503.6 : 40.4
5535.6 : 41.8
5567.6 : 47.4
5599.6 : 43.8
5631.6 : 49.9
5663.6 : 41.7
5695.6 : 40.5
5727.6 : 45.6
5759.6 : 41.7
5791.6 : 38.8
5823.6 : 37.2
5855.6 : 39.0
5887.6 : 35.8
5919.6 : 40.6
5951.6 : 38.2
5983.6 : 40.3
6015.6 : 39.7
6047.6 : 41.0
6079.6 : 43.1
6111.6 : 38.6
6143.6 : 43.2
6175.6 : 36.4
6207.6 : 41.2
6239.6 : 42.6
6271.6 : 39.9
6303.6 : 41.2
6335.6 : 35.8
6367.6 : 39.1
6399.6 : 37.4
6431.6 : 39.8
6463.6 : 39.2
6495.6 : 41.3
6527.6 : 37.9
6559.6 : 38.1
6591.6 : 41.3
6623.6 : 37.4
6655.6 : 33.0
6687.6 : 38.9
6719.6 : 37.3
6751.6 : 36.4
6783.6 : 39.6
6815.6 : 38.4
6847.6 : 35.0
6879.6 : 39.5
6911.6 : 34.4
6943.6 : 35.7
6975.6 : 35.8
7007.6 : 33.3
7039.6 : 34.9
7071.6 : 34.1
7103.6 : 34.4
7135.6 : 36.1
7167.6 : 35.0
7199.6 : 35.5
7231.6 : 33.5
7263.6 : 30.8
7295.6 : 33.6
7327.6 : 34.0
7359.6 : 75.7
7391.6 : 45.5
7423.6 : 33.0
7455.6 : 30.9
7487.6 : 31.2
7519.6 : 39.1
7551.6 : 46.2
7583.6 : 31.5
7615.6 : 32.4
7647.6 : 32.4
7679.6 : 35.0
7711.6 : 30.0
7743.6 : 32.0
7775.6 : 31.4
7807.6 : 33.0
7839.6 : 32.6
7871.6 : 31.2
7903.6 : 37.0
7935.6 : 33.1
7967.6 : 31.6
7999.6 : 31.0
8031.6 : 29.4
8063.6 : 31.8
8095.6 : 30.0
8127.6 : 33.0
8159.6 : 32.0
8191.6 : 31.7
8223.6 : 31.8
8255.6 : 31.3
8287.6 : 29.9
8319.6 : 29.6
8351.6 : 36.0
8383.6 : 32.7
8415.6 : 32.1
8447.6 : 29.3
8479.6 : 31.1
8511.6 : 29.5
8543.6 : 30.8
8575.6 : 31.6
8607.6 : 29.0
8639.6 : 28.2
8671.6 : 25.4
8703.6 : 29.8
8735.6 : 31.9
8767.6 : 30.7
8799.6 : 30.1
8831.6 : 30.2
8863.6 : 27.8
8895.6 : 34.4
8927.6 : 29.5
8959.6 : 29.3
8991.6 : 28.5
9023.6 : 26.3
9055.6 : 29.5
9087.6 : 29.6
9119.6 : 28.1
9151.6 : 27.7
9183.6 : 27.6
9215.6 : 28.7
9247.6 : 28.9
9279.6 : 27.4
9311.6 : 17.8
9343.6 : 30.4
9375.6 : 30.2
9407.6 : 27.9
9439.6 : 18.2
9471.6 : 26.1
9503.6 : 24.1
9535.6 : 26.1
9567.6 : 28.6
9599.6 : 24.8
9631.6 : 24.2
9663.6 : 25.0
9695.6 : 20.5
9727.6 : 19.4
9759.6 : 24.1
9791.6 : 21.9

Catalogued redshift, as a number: 0.122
